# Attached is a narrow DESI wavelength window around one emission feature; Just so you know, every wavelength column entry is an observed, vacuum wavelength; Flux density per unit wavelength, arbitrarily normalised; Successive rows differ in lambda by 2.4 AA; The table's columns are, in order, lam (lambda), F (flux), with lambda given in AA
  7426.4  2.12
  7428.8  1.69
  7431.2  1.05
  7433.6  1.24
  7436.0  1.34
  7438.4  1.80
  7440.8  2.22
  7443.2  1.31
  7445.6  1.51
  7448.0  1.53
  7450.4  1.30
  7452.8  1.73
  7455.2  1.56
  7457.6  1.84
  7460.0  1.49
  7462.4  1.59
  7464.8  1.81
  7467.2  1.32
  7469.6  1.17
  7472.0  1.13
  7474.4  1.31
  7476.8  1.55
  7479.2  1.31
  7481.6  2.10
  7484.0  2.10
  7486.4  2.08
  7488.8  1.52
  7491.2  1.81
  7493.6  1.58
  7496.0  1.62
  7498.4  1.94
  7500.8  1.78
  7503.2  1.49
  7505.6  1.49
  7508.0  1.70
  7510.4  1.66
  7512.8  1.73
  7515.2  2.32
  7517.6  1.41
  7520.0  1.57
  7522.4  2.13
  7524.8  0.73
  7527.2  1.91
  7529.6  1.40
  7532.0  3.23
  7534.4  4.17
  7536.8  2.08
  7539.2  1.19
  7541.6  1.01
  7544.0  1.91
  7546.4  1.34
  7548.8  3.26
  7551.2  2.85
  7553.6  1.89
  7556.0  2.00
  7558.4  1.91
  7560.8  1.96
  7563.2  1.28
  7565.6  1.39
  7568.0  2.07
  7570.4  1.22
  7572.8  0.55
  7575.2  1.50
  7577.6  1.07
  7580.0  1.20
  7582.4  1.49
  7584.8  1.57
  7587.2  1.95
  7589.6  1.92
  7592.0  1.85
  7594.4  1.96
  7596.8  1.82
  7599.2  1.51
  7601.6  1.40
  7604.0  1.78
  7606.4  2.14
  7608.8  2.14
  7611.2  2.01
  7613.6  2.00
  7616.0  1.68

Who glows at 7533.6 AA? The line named [S II]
